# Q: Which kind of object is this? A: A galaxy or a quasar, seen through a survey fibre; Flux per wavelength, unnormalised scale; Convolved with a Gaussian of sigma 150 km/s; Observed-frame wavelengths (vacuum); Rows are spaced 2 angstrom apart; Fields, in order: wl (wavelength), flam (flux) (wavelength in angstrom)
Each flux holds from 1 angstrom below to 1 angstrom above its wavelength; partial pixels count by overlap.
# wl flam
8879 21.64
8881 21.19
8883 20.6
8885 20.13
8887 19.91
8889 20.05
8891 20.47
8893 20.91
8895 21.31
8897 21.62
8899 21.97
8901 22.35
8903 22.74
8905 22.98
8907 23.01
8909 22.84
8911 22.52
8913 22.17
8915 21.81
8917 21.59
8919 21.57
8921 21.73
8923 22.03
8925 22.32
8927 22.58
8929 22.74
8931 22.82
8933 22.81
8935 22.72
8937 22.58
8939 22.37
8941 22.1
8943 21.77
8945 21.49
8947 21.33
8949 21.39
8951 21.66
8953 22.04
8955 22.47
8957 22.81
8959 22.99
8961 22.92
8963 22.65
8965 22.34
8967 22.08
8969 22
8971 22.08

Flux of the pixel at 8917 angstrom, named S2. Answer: 21.59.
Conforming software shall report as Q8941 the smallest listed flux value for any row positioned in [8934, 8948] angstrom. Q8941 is 21.33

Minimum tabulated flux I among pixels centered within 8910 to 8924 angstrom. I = 21.57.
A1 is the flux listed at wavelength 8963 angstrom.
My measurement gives 22.65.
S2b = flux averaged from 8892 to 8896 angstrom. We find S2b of 21.1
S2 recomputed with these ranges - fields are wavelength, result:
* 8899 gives 21.97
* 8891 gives 20.47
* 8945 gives 21.49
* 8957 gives 22.81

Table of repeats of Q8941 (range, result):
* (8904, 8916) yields 21.81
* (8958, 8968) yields 22.08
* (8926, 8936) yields 22.58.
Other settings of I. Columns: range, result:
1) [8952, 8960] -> 22.04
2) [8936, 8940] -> 22.37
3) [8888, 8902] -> 20.05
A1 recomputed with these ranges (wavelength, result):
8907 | 23.01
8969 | 22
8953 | 22.04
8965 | 22.34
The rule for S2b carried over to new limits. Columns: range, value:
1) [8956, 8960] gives 22.9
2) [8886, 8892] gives 20.1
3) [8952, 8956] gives 22.3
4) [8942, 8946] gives 21.6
